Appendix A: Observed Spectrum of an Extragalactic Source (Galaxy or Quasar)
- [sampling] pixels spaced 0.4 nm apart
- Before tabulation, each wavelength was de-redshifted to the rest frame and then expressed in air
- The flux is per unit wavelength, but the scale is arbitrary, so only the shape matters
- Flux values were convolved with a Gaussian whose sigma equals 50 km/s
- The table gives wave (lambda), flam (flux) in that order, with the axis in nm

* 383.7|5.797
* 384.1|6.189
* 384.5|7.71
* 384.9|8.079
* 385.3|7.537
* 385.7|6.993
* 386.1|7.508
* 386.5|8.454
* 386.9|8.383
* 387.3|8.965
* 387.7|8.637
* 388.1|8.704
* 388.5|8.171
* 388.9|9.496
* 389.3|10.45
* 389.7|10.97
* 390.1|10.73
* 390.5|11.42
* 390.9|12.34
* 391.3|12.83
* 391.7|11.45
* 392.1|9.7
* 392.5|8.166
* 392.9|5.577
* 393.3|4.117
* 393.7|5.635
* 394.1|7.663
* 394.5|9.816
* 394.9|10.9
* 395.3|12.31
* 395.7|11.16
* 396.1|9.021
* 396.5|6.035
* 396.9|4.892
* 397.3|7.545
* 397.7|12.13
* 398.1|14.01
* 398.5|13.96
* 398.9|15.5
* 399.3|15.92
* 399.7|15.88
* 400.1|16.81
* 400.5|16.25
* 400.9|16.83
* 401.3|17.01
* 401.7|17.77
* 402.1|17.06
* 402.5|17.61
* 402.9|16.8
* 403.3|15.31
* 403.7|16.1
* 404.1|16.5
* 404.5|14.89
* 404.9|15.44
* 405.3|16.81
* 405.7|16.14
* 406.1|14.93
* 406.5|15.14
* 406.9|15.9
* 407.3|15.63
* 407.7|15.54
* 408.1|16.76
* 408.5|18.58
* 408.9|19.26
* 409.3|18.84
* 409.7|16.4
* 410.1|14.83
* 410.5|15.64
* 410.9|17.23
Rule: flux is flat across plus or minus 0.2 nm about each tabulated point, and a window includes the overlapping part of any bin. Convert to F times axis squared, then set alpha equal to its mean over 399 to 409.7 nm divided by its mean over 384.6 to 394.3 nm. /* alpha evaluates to 2.02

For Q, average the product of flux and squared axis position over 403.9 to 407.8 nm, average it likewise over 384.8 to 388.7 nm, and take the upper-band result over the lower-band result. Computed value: 2.12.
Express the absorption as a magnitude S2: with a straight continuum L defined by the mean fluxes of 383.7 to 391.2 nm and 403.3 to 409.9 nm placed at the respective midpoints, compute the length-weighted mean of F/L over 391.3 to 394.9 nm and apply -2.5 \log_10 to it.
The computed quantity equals 0.321 mag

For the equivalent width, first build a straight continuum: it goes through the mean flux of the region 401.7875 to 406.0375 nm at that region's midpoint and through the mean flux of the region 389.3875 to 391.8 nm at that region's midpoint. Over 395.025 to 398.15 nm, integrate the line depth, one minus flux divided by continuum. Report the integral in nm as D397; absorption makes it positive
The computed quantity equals 0.96 nm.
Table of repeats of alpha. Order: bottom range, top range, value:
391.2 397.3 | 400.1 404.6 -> 2.03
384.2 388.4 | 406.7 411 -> 2.33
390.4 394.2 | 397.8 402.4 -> 1.89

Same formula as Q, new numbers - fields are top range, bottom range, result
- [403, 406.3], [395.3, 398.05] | 1.82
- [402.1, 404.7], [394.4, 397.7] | 1.85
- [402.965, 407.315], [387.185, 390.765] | 1.74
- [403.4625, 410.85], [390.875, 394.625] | 2.06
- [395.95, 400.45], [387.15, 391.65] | 1.23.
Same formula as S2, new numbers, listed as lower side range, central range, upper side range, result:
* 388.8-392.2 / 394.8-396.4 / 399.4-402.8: 0.297 mag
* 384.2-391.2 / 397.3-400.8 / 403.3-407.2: -0.096 mag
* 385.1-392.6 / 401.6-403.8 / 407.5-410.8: -0.149 mag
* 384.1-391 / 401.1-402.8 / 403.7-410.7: -0.205 mag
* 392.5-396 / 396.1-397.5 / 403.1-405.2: 0.483 mag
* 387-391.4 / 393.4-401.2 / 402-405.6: 0.177 mag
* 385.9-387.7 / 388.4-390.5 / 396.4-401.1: -0.083 mag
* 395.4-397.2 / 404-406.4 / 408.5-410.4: -0.101 mag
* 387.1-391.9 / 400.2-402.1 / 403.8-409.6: -0.172 mag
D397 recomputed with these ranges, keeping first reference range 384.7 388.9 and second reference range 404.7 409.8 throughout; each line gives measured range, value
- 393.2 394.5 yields 0.54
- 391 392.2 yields -0.16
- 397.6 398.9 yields -0.09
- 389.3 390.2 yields -0.13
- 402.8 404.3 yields -0.11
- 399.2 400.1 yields -0.18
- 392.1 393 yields 0.25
